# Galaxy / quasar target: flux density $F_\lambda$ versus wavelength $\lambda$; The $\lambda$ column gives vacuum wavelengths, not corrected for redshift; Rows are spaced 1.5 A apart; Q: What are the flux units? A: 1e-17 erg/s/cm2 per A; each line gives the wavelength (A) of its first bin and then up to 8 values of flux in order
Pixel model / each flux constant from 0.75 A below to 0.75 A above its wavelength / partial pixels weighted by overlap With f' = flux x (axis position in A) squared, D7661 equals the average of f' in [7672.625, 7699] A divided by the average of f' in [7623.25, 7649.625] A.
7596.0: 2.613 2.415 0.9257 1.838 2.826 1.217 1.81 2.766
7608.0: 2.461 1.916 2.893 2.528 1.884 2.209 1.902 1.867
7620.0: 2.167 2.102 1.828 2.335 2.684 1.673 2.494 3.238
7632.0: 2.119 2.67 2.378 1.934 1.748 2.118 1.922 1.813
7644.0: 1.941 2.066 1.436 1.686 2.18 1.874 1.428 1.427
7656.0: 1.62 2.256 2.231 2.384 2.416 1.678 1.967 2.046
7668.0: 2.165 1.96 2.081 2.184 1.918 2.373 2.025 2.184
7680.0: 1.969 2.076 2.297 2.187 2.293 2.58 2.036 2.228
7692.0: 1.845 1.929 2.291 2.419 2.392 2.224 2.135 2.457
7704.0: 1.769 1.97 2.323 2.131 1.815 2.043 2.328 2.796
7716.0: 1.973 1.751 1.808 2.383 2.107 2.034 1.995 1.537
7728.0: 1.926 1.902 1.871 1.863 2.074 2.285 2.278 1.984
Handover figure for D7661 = 1.04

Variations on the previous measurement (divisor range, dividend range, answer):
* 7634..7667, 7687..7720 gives 1.12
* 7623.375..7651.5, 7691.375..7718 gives 1.03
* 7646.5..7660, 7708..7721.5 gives 1.19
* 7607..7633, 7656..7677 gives 0.94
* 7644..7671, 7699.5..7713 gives 1.10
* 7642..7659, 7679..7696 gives 1.20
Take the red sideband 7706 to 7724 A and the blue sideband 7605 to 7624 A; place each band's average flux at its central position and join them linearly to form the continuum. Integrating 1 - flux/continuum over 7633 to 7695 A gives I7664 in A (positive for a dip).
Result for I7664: 3.5 A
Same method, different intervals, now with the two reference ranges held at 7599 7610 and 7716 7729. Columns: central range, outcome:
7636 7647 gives 0.6 A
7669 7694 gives -1.9 A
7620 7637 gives -2.4 A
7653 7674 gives -0.1 A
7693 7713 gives -2.0 A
